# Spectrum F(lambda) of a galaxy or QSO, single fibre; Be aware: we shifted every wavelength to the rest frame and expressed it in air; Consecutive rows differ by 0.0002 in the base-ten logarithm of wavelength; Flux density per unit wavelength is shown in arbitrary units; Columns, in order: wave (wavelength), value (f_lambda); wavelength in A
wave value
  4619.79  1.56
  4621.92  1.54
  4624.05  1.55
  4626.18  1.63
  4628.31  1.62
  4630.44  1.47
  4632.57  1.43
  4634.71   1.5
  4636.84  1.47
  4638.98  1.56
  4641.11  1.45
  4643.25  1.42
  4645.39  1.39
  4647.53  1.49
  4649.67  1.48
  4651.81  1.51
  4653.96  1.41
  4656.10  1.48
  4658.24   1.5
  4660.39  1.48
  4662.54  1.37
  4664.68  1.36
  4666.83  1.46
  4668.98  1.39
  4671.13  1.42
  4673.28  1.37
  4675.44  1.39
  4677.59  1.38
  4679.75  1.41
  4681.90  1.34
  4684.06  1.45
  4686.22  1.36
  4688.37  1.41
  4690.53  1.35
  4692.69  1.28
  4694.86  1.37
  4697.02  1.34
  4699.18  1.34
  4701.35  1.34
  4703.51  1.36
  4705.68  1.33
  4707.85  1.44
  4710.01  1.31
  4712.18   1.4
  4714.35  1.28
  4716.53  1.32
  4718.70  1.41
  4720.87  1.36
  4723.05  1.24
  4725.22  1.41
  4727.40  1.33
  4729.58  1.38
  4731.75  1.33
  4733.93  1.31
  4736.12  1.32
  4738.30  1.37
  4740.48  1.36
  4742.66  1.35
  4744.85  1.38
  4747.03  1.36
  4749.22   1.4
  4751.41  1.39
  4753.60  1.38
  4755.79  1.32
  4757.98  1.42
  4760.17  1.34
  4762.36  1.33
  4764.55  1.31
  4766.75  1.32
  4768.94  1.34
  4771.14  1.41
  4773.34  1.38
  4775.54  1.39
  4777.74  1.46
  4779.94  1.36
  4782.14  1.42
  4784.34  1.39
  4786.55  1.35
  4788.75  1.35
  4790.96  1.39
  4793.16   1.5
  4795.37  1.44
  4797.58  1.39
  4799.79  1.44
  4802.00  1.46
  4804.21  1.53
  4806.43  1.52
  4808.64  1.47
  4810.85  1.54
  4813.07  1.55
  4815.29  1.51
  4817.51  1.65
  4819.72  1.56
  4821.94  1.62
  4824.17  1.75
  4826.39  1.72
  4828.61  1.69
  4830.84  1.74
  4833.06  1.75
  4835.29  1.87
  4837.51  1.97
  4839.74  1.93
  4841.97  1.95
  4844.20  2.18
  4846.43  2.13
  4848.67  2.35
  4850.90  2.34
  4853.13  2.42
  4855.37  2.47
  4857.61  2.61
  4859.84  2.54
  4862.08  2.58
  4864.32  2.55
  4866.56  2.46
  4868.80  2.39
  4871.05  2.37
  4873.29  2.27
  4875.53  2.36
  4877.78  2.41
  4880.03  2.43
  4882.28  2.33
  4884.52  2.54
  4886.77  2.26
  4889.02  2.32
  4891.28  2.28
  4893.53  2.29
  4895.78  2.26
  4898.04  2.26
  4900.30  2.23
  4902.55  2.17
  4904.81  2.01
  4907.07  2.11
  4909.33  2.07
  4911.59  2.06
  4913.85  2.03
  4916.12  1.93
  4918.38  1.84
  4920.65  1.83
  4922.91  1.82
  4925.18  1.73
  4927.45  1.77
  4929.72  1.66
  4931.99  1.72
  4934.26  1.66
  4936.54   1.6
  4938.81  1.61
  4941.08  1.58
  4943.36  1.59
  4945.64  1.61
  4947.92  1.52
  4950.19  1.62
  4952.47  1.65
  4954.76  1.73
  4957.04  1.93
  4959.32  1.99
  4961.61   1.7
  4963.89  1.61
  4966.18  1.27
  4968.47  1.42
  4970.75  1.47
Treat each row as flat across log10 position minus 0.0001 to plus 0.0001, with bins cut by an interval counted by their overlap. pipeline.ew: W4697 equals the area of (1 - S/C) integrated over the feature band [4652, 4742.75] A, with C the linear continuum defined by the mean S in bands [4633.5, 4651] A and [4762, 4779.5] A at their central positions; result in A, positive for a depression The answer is 3.4 A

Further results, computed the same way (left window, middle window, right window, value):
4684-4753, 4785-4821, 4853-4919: 6.9 A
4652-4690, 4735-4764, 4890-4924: 4.8 A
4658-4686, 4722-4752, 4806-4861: 4.8 A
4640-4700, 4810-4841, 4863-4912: 5.1 A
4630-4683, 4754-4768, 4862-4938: 3.2 A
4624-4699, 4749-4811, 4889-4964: 8.6 A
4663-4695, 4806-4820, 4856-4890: 3.7 A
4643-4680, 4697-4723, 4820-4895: 4.3 A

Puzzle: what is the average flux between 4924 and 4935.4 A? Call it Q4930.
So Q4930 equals 1.71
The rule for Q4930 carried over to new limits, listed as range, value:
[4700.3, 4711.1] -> 1.36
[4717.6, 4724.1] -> 1.34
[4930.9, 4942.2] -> 1.63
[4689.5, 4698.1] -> 1.33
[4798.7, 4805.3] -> 1.48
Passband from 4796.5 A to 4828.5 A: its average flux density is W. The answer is 1.56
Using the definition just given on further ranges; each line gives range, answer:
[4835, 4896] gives 2.32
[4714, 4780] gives 1.36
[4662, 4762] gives 1.36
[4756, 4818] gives 1.42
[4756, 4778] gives 1.36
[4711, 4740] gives 1.34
